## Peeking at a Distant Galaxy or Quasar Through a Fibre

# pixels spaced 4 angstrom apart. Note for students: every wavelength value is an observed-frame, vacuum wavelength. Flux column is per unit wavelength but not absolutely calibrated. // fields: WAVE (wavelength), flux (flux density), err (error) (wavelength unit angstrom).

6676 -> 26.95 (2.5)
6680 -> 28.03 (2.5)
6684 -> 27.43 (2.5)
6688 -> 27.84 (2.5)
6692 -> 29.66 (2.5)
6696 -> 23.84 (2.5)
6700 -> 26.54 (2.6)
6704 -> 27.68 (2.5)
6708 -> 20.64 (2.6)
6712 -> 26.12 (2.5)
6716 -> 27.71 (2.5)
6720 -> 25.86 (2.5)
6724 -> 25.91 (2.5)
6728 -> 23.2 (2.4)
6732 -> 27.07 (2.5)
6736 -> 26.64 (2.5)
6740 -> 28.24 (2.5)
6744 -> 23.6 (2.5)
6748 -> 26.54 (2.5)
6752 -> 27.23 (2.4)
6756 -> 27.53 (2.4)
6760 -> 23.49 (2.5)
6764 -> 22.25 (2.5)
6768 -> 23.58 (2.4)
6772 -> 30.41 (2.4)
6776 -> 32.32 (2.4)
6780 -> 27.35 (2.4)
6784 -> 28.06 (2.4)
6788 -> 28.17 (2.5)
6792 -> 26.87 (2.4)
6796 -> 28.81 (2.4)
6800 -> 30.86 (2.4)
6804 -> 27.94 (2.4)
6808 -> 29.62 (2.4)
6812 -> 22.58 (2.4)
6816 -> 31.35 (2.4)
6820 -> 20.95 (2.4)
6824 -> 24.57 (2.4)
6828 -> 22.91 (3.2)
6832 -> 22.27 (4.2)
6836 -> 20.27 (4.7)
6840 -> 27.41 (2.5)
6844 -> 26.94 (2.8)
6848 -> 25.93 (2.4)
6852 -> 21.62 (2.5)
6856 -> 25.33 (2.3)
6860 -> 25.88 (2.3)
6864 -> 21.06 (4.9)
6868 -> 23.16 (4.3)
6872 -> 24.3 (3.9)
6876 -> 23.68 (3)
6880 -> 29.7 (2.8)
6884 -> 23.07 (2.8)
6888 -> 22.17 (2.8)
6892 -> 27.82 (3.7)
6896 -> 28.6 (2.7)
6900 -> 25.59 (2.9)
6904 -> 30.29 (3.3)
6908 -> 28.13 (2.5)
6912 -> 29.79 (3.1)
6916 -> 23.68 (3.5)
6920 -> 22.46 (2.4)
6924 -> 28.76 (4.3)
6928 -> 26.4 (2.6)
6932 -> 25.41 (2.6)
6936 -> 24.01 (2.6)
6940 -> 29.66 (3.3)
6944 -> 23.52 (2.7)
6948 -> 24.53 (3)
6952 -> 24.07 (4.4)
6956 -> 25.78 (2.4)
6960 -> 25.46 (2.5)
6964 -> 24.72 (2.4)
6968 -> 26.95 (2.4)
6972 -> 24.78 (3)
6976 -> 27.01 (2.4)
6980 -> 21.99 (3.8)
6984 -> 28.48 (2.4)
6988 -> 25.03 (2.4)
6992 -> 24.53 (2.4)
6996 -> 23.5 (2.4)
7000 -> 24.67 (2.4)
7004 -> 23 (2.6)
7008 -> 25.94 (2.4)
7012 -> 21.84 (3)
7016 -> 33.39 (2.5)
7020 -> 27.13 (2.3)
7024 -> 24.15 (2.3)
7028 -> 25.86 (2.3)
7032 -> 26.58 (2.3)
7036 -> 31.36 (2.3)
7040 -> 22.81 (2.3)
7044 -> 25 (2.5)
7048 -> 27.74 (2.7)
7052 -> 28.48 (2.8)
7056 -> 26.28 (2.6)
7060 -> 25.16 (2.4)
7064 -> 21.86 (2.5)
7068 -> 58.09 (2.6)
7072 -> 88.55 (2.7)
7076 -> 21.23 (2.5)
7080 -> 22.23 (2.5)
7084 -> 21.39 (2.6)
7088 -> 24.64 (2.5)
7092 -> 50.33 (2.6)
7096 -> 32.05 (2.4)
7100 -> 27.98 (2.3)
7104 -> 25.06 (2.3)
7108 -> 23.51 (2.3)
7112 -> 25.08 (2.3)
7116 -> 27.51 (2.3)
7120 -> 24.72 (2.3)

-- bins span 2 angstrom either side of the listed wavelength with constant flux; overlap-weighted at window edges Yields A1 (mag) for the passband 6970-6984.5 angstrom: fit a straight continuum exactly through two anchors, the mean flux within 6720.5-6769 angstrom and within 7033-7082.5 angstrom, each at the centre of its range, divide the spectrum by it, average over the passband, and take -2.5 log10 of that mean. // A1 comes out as 0.22 mag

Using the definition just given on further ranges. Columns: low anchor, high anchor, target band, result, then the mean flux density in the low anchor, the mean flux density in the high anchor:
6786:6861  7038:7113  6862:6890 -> 0.13 mag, 25.8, 31.5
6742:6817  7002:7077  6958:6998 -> 0.19 mag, 27.2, 30.9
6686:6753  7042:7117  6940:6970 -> 0.18 mag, 26.1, 31.7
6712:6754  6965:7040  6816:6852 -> 0.08 mag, 26.2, 25.8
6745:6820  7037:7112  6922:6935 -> 0.11 mag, 27.3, 31.6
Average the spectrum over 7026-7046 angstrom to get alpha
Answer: 26.3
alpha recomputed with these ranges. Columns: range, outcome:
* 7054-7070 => 32.8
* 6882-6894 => 24.4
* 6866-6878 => 23.7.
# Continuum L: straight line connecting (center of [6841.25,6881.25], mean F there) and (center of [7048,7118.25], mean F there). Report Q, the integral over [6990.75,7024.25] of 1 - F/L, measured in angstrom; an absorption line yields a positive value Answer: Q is 4.8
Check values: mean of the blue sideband 24.7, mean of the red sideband 32.2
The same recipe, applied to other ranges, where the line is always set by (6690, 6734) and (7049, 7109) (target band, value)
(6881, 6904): 2.7 angstrom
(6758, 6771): 1.6 angstrom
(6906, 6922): 2.1 angstrom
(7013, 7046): 5.4 angstrom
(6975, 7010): 7.4 angstrom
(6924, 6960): 5.7 angstrom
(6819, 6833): 2.6 angstrom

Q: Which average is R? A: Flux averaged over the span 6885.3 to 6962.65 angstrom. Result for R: 26.1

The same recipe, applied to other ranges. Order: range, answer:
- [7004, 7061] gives 26.5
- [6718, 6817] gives 27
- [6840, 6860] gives 25.3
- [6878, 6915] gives 27.1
